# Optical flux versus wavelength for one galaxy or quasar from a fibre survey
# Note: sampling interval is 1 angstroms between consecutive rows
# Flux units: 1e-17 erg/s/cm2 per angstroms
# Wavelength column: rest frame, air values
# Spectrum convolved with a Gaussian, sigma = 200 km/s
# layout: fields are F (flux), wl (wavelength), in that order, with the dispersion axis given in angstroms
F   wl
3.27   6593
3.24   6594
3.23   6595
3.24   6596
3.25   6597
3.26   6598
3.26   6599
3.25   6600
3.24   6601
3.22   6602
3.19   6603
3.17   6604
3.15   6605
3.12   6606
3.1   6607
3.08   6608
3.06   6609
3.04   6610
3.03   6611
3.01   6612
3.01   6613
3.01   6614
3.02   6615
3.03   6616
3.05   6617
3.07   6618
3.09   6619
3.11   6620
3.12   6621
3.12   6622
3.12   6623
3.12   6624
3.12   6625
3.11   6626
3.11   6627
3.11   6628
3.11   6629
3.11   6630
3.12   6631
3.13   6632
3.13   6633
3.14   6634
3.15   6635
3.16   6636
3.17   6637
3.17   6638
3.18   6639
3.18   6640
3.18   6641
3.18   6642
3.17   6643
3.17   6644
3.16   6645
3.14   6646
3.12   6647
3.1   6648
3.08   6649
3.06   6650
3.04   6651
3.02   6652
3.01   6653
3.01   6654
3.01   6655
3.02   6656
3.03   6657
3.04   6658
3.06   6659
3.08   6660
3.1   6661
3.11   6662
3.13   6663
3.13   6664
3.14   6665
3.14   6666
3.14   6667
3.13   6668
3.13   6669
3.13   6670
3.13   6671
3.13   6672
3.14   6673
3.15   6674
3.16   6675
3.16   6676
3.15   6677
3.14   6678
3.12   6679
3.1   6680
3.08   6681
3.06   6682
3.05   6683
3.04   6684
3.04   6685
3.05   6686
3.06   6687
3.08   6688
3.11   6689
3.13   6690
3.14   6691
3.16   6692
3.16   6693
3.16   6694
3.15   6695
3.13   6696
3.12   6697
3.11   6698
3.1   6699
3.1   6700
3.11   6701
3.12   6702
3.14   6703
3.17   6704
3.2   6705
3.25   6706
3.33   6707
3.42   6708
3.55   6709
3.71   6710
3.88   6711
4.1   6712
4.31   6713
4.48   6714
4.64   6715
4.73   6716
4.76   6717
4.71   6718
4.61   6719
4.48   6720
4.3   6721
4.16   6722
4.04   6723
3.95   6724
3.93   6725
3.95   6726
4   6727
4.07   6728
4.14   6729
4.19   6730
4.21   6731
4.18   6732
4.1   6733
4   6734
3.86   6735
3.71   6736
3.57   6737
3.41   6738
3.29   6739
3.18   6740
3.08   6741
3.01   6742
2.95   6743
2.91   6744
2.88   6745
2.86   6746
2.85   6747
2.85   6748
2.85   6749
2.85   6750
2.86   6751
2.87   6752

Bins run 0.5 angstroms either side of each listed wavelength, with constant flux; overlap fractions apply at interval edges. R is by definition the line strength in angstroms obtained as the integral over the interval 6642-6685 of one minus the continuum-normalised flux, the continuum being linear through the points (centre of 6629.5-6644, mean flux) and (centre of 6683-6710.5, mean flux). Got 0.9 angstroms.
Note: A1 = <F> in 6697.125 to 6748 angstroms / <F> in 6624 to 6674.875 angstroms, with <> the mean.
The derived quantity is 1.19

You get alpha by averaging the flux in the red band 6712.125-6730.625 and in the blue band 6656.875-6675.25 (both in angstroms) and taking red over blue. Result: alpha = 1.38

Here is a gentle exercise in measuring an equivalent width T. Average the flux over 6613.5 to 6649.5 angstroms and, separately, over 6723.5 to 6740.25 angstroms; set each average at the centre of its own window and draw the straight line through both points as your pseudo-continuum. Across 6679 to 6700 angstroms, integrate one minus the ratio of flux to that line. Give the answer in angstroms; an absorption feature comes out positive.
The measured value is 2.7 angstroms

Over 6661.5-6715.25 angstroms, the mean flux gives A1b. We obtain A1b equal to 3.25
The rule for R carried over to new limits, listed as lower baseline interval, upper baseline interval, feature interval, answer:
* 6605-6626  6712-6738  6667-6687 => 3.2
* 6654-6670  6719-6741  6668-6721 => 1.3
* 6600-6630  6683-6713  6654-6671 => 0.5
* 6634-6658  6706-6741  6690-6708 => 2.7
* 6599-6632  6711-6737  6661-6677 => 2.2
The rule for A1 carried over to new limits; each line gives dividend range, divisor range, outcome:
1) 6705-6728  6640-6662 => 1.32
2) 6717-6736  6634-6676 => 1.34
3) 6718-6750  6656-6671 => 1.18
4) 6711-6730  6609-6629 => 1.39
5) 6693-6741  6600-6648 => 1.21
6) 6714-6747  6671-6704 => 1.24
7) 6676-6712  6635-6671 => 1.03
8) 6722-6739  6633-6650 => 1.25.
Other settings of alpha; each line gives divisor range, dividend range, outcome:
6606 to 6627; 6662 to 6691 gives 1.01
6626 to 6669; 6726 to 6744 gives 1.19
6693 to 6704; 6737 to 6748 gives 0.98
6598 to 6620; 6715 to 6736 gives 1.36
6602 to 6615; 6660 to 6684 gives 1.01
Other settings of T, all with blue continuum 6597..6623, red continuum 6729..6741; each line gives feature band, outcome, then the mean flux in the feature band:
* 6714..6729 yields -2.5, 4.31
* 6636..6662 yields 1.7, 3.1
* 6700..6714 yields 0.5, 3.51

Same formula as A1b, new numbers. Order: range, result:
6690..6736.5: 3.77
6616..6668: 3.11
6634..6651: 3.14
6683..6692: 3.08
